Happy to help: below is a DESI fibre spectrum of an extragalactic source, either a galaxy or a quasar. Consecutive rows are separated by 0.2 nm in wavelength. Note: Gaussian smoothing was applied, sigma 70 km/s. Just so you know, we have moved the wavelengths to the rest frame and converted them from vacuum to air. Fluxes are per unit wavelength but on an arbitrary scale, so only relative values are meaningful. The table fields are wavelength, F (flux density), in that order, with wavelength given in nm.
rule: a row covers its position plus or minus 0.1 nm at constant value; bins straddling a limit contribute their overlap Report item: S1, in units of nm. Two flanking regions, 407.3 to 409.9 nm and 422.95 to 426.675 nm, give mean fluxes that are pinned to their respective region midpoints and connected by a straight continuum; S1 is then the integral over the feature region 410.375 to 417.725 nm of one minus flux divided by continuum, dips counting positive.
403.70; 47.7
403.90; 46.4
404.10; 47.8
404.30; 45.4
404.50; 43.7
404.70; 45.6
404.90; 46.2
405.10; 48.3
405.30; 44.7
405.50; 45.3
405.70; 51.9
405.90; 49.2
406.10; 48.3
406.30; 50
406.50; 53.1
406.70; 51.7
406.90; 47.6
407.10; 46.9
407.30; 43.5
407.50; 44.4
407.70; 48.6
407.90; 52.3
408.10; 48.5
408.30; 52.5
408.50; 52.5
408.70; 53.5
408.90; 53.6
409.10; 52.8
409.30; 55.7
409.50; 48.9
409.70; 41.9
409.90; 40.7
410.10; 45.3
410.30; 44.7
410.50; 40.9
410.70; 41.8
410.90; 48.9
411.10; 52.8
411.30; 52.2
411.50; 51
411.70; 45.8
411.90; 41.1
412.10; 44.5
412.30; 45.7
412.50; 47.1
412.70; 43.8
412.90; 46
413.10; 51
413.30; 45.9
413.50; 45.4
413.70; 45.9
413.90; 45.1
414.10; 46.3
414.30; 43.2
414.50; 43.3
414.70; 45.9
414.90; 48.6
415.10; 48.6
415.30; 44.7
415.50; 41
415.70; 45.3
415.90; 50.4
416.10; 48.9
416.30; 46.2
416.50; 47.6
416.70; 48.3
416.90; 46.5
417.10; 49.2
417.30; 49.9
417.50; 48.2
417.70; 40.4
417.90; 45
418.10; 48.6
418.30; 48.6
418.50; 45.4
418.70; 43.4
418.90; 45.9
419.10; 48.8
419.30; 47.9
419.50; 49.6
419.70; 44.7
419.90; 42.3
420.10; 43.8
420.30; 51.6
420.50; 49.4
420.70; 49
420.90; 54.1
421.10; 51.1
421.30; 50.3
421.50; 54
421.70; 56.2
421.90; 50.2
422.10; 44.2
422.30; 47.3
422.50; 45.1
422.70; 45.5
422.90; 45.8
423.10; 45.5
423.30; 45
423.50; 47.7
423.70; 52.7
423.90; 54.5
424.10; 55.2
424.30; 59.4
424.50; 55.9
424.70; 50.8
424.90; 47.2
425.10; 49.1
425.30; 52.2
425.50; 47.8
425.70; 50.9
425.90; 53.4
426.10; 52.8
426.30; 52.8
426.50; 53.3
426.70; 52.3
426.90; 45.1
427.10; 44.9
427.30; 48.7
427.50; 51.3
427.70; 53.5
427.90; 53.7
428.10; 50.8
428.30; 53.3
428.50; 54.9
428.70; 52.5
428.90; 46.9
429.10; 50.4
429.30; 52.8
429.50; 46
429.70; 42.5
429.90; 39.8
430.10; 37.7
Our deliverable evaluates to 0.564 nm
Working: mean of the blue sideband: 49.8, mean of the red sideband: 51.4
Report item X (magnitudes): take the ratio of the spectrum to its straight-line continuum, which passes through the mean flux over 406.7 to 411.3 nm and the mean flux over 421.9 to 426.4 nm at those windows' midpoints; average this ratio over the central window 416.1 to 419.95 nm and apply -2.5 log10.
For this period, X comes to 0.06 mag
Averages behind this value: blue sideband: 48.3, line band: 46.8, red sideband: 50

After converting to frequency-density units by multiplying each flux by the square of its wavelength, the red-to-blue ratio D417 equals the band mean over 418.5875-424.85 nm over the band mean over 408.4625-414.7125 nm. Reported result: 1.10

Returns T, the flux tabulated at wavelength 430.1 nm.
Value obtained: 37.7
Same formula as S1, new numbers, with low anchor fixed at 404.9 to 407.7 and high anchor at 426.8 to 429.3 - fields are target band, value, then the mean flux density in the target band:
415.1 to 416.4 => 0.076 nm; 46.3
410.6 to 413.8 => 0.126 nm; 46.8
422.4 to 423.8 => 0.091 nm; 46.8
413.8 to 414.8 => 0.086 nm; 44.8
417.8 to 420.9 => 0.150 nm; 47.2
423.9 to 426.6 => -0.118 nm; 52.4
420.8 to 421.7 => -0.054 nm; 52.8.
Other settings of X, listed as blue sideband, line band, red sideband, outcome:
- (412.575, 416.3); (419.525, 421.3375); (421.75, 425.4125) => 0.00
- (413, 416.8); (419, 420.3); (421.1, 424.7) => 0.05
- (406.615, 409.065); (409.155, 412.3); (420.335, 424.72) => 0.08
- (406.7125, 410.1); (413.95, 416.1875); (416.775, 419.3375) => 0.03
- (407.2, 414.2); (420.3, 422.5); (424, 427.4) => 0.00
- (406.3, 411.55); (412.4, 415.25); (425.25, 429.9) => 0.07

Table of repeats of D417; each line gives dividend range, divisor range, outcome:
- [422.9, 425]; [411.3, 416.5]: 1.16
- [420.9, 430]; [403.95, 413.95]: 1.14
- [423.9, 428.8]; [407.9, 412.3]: 1.16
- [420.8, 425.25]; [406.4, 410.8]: 1.12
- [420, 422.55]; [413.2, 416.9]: 1.11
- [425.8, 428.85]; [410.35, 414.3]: 1.19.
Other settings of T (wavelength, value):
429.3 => 52.8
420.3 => 51.6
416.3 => 46.2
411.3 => 52.2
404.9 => 46.2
